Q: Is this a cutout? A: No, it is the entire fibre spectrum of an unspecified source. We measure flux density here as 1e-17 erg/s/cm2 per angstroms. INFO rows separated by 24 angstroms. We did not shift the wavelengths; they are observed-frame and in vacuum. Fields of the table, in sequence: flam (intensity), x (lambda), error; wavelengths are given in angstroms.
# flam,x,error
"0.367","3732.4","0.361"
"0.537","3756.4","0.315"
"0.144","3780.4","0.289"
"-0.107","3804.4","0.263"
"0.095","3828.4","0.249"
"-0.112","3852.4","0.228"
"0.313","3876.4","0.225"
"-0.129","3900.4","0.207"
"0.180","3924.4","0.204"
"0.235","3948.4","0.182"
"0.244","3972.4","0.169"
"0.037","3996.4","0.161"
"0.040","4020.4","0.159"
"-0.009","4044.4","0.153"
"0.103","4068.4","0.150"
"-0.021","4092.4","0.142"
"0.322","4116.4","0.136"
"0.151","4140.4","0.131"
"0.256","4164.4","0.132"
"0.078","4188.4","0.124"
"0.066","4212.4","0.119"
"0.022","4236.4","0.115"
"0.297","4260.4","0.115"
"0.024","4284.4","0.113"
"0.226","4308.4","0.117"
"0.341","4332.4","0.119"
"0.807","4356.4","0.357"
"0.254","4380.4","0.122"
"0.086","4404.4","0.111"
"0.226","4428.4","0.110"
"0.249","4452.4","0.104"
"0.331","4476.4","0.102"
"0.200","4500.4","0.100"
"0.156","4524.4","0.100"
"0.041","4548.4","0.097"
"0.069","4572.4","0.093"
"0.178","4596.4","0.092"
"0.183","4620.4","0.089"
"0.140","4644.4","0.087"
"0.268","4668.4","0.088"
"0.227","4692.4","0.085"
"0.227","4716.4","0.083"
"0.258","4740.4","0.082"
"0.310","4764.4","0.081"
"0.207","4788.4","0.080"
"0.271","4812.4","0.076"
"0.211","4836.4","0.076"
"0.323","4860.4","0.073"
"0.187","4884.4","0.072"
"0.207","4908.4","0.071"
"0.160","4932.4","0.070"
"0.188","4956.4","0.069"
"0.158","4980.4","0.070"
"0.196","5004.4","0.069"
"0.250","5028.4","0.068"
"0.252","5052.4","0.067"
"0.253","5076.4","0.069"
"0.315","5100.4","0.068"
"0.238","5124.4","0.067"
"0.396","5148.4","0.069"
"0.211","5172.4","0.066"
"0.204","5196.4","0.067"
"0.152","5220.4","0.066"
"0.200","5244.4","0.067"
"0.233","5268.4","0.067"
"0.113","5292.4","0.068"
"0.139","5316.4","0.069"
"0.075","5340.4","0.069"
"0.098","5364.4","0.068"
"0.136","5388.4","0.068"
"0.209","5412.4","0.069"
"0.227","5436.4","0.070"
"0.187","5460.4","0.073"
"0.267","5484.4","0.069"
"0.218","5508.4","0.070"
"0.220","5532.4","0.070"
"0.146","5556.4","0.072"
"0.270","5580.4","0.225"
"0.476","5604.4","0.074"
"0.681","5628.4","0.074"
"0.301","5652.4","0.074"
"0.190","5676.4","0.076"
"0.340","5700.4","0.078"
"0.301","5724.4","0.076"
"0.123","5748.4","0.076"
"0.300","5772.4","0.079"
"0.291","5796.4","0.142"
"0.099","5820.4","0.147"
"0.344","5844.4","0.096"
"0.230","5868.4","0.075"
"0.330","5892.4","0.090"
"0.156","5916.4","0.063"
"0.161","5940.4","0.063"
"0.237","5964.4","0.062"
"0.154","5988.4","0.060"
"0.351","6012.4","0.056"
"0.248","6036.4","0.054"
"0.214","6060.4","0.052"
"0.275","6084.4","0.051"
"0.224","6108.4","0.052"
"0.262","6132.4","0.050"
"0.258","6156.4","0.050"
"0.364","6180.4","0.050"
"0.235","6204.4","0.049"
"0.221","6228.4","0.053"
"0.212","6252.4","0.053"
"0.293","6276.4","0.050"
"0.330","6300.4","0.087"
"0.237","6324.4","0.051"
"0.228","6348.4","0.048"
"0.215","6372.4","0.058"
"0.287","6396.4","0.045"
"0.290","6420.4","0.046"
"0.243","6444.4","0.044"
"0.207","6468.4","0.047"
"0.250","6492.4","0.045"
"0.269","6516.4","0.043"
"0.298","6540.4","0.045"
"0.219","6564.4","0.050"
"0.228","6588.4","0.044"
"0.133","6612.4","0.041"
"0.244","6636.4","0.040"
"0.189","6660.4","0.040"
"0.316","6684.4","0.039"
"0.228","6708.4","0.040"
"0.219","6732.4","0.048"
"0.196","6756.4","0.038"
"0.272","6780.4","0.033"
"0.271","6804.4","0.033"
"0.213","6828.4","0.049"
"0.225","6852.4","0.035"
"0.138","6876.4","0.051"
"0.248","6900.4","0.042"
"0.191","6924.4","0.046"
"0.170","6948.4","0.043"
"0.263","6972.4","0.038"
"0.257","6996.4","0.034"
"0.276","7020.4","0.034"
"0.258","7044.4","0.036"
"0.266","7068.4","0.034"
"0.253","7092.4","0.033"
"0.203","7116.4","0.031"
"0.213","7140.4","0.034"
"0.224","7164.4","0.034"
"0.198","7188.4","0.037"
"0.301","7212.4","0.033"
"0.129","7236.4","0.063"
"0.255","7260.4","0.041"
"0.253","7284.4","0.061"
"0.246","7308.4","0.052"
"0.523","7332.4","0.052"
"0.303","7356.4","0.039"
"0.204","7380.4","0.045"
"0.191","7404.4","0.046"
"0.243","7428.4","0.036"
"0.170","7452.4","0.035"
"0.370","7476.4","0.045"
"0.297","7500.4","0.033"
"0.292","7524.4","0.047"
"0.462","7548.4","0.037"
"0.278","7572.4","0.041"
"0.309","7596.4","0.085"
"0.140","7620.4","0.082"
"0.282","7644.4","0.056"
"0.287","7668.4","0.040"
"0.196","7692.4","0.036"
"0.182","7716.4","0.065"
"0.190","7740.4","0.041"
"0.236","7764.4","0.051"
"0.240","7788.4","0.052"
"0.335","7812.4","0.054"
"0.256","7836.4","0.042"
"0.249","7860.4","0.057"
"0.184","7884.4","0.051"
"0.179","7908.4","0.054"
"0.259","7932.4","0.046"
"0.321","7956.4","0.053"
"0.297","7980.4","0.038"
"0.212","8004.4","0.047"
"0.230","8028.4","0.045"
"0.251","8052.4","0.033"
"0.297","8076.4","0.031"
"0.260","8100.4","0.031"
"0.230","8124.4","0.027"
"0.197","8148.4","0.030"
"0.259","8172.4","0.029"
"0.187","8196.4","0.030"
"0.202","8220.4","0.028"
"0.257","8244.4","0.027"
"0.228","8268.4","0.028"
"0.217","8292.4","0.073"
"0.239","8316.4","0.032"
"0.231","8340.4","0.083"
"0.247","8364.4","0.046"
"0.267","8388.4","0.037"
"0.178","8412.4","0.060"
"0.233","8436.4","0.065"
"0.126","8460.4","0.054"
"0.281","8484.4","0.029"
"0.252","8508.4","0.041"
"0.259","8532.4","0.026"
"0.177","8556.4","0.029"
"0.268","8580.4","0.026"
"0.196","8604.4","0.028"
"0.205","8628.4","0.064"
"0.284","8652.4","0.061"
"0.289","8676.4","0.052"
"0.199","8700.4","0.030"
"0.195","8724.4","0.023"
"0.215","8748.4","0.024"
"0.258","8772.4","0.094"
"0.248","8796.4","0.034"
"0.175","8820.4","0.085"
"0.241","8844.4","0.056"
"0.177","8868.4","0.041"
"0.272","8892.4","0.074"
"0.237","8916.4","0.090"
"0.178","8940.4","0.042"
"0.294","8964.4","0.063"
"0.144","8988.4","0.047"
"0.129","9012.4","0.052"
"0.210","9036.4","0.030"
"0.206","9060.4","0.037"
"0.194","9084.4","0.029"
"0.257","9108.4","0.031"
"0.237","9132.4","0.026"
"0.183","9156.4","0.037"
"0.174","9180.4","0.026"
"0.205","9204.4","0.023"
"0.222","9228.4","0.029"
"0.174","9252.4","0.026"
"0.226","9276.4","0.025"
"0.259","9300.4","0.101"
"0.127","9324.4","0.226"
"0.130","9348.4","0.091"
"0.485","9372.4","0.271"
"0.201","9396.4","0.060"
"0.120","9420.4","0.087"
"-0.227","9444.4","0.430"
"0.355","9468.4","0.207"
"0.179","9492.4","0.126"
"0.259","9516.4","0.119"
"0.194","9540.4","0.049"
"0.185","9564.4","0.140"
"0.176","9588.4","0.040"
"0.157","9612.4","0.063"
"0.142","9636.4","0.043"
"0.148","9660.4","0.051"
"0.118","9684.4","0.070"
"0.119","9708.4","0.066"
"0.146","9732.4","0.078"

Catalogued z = 0.507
